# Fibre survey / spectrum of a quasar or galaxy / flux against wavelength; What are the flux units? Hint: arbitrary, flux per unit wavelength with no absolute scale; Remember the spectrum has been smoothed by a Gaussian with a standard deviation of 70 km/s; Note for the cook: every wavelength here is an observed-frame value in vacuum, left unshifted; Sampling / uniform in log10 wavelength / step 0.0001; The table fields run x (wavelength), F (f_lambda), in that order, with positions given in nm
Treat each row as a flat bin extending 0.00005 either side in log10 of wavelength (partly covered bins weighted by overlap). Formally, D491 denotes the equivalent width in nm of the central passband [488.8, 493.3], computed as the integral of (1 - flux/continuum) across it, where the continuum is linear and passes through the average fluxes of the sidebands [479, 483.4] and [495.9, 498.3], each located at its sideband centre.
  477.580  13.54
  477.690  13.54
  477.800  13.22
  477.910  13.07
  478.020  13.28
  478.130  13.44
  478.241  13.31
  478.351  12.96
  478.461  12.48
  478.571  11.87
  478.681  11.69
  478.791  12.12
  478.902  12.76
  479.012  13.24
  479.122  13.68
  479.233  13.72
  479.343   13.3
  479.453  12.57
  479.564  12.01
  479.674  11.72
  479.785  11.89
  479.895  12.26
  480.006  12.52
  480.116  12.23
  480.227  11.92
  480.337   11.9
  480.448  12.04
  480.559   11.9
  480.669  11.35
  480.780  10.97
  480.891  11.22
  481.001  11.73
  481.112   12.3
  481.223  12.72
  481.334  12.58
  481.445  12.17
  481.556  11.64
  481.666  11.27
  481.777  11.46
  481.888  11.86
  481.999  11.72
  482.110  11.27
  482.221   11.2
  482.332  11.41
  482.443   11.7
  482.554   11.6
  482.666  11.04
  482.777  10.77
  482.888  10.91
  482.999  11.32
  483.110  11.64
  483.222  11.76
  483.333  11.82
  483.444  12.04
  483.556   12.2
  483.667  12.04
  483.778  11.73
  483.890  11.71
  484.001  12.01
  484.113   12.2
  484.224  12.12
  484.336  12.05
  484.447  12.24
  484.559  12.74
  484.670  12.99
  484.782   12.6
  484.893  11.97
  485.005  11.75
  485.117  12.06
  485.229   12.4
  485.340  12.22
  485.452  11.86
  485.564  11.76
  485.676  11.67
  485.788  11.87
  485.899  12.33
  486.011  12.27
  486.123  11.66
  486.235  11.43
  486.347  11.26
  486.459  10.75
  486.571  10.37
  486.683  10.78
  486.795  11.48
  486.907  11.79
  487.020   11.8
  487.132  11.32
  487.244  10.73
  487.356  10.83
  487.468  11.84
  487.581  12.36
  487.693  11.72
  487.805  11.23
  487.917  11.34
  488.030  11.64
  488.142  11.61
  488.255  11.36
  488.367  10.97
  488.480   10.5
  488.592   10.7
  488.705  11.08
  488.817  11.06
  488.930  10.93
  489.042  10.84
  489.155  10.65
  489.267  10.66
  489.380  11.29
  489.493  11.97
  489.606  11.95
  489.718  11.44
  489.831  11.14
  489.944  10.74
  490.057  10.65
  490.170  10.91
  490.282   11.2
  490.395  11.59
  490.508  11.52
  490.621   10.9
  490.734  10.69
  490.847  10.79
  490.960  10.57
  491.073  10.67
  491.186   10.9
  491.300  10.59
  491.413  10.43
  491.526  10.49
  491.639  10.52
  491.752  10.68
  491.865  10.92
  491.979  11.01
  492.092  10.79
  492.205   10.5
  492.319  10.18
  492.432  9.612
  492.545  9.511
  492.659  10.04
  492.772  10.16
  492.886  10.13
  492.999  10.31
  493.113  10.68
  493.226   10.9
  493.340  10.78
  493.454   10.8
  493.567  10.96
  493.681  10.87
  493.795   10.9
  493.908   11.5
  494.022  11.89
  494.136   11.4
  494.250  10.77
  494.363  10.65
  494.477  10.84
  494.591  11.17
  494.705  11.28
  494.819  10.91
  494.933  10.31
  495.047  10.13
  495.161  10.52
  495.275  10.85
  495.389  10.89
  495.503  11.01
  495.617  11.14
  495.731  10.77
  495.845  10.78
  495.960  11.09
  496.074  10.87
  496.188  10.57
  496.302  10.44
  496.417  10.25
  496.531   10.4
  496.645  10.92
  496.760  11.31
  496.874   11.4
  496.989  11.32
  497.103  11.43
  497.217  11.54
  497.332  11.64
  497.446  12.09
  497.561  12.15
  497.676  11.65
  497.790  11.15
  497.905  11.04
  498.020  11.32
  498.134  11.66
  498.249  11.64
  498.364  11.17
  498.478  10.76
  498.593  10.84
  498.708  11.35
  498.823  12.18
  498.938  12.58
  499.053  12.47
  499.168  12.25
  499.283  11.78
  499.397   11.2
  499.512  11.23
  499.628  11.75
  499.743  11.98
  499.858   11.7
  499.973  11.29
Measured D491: 0.284 nm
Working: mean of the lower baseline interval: 11.9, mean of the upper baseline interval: 11.2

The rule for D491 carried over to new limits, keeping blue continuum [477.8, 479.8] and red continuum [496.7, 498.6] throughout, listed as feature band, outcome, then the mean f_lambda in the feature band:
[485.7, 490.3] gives 0.315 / 11.3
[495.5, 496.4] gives 0.059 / 10.8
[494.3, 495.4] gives 0.083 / 10.8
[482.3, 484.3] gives 0.123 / 11.7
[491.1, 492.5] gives 0.153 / 10.5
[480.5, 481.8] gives 0.083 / 11.8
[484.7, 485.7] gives 0.019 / 12.1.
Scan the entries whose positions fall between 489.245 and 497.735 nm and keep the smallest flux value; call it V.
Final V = 9.511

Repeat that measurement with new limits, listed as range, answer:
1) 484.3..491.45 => 10.37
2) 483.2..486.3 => 11.43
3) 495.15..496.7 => 10.25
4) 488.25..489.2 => 10.5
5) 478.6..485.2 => 10.77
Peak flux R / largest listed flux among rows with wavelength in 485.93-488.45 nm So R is 12.36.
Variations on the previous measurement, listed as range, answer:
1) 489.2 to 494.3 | 11.97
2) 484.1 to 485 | 12.99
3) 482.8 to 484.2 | 12.2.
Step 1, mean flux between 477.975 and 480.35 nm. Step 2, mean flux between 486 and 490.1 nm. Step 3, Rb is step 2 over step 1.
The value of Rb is 0.9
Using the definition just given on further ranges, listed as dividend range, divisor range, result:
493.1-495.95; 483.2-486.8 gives 0.92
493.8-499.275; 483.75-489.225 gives 0.97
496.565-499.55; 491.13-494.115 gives 1.09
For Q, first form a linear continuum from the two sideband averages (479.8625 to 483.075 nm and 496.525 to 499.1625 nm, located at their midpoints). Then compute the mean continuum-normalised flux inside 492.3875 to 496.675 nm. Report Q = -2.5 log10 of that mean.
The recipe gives 0.081 mag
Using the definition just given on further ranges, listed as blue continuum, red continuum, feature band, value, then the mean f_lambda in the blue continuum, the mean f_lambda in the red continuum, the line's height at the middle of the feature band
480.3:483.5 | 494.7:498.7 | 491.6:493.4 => 0.081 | 11.6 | 11.1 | 11.2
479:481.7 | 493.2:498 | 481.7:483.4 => 0.054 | 12.2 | 11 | 12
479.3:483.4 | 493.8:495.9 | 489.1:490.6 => 0.004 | 11.8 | 10.9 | 11.2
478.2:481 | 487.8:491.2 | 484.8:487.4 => -0.009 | 12.3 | 11.1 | 11.5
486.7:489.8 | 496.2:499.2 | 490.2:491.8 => 0.048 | 11.3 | 11.4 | 11.3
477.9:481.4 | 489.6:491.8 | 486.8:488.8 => -0.005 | 12.4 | 10.9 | 11.3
